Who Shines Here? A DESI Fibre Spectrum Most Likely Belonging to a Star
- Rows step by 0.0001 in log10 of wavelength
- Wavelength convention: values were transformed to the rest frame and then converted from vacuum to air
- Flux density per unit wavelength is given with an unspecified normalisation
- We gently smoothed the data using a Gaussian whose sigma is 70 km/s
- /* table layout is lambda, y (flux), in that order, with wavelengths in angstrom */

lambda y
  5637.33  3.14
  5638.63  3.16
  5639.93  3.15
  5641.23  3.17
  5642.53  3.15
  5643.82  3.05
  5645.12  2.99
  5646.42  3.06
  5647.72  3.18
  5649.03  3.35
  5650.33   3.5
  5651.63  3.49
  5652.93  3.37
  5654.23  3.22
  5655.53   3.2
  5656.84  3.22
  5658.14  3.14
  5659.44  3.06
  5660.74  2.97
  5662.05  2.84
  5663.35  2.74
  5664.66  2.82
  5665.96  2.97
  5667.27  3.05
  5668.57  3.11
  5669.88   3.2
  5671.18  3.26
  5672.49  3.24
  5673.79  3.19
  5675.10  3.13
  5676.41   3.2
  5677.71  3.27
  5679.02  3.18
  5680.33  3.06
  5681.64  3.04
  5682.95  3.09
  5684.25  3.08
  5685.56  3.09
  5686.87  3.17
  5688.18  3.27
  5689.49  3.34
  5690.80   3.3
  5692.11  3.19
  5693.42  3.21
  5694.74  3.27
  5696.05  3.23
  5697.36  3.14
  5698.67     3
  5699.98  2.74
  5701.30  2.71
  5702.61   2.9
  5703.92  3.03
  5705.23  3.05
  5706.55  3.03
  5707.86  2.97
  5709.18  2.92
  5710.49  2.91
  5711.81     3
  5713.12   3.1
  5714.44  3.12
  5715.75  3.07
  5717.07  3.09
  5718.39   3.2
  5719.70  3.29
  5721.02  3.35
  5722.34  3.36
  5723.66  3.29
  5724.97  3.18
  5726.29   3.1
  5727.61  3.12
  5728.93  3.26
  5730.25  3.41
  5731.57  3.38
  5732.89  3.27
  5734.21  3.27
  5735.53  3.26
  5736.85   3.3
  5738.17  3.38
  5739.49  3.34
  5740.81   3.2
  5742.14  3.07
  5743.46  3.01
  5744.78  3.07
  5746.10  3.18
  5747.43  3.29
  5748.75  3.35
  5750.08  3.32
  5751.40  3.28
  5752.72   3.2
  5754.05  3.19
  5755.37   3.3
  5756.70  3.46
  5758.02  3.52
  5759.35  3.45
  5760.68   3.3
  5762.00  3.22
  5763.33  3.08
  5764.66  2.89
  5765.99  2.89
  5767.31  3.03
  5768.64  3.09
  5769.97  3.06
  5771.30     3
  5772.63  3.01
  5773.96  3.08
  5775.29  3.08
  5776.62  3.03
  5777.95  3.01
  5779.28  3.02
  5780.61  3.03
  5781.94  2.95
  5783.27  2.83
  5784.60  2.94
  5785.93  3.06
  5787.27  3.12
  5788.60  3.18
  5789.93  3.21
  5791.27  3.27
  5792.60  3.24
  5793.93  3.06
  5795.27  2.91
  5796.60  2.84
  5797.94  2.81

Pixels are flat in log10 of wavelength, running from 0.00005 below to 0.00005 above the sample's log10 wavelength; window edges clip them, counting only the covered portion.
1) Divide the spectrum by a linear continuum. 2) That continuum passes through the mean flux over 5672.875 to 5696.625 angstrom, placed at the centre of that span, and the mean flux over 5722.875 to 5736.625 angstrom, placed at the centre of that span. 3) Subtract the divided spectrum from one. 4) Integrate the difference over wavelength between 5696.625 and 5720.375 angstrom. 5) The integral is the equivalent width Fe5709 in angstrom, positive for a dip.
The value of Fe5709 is 1.5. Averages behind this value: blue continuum 3.18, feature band 3.02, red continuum 3.26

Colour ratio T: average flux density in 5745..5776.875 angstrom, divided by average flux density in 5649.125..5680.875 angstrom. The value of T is 1.0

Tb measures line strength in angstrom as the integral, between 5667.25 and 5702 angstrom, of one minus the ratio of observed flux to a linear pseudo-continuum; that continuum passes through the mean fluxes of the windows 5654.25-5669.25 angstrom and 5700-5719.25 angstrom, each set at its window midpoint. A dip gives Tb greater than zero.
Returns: -1.5 angstrom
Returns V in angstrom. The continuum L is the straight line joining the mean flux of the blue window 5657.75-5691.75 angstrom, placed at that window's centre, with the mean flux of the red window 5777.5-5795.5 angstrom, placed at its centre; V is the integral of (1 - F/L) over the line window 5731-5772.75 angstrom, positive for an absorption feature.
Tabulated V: -1.8 angstrom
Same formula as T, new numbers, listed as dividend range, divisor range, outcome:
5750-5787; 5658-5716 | 1.01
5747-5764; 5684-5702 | 1.06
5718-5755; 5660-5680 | 1.06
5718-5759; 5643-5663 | 1.03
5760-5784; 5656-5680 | 0.98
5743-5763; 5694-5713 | 1.09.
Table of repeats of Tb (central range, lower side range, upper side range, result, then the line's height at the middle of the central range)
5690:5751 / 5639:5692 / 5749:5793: -0.4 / 3.14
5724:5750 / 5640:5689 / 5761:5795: -1.3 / 3.09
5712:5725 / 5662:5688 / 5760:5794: -0.5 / 3.08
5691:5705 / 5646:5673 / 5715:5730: 0.6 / 3.19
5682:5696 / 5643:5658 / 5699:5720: -0.5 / 3.08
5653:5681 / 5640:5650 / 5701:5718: -0.1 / 3.1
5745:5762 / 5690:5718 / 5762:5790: -1.5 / 3.04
